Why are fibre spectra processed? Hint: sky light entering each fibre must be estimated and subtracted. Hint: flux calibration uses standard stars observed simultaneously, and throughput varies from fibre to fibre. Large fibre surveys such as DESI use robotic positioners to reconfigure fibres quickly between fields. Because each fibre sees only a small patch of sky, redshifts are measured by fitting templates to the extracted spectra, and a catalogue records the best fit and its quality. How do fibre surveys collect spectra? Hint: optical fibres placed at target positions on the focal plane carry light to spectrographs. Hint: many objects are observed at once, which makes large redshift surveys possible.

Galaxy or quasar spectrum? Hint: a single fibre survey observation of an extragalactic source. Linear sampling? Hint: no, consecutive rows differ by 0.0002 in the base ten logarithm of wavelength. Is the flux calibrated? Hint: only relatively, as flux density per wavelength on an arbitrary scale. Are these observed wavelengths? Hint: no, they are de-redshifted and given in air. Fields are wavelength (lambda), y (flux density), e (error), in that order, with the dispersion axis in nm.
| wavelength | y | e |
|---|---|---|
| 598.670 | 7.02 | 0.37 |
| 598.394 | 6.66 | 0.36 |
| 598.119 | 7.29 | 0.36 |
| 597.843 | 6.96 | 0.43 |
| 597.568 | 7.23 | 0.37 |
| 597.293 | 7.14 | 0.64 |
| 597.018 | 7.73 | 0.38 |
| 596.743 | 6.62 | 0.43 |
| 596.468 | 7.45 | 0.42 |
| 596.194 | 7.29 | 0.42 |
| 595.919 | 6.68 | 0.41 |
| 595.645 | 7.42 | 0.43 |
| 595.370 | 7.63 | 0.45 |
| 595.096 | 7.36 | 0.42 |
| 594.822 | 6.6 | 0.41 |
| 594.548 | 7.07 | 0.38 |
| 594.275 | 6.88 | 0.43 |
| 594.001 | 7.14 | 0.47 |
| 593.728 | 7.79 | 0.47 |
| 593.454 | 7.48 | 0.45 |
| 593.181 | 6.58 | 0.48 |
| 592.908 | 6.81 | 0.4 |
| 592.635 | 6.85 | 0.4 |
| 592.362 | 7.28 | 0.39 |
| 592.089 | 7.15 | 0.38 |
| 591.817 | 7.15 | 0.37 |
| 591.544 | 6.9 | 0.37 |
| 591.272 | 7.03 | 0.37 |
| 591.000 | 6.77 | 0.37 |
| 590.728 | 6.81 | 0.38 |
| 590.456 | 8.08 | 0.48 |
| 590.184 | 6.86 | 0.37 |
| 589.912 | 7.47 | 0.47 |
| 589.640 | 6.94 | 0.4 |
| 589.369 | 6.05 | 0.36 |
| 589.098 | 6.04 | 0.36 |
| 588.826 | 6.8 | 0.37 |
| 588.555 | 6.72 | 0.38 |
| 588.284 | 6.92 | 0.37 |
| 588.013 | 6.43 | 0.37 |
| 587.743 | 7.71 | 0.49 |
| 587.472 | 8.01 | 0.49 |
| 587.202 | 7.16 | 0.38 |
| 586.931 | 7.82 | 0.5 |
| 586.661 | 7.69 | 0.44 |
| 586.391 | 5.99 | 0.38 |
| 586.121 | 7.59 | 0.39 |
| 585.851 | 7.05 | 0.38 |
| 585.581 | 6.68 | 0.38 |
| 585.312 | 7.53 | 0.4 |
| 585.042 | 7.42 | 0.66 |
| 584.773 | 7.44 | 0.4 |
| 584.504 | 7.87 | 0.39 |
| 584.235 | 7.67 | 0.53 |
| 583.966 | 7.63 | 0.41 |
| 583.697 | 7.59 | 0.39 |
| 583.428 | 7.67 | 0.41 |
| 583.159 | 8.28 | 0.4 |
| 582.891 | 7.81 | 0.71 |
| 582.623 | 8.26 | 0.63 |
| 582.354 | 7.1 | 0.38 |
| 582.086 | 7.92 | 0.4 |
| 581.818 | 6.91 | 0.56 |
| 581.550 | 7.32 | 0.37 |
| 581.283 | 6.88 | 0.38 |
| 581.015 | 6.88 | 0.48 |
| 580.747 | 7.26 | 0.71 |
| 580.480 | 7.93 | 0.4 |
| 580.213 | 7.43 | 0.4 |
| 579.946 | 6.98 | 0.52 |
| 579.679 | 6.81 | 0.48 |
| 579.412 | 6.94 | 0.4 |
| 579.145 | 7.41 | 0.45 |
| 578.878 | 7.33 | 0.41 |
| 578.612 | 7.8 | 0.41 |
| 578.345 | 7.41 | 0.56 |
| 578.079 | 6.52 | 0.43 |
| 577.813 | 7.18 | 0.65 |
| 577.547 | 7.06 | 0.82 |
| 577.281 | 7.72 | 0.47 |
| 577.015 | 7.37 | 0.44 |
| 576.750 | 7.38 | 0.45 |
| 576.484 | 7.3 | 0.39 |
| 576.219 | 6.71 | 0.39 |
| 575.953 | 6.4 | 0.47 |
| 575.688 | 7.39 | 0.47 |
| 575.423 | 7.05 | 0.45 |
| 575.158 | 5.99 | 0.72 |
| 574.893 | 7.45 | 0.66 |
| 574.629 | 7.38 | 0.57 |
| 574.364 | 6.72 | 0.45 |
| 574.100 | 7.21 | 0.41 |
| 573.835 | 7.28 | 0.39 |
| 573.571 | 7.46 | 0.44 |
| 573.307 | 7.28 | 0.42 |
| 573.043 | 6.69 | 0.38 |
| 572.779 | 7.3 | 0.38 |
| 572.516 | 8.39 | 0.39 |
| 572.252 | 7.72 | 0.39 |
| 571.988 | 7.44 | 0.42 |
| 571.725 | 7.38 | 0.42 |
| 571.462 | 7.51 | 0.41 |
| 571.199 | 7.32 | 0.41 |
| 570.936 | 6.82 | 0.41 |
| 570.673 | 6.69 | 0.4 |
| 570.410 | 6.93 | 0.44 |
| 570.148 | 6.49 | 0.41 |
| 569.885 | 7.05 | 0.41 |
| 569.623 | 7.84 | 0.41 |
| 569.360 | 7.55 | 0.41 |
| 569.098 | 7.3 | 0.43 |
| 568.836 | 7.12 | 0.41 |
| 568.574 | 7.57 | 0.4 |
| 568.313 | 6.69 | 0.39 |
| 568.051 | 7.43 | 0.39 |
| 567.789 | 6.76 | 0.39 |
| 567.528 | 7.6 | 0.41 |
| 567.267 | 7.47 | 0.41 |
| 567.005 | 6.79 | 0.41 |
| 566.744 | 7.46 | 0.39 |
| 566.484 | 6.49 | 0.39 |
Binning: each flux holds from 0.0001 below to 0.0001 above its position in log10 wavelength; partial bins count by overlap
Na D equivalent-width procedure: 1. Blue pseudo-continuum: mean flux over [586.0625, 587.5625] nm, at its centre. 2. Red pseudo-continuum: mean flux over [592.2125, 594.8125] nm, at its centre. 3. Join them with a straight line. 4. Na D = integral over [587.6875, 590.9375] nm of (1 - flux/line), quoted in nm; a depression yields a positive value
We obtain 0.16 nm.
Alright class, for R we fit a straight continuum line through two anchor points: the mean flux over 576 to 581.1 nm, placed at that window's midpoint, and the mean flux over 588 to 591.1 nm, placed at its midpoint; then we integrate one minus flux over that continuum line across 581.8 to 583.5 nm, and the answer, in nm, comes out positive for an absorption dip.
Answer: -0.164 nm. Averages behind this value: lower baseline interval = 7.22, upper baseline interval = 6.84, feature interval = 7.76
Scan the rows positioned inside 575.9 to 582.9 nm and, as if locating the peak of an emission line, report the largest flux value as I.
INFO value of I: 8.26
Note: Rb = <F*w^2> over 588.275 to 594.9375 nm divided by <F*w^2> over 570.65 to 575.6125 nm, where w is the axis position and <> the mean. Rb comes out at 1.03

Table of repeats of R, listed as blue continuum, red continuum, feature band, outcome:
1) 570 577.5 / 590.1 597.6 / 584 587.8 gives -0.13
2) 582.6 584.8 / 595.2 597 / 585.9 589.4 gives 0.27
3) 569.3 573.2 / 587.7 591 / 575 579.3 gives 0.01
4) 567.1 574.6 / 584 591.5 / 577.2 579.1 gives -0.02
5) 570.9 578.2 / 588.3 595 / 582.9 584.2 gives -0.13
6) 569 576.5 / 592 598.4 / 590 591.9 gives 0.01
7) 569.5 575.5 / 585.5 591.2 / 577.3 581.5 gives -0.05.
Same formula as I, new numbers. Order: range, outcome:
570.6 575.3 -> 8.39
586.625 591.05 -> 8.08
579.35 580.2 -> 6.98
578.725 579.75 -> 7.41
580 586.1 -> 8.28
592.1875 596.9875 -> 7.79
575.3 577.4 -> 7.72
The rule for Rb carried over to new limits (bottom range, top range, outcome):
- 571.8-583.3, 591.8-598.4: 1.04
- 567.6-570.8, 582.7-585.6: 1.13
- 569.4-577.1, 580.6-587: 1.07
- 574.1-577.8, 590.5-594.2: 1.06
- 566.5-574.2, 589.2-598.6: 1.06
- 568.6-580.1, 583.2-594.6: 1.05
